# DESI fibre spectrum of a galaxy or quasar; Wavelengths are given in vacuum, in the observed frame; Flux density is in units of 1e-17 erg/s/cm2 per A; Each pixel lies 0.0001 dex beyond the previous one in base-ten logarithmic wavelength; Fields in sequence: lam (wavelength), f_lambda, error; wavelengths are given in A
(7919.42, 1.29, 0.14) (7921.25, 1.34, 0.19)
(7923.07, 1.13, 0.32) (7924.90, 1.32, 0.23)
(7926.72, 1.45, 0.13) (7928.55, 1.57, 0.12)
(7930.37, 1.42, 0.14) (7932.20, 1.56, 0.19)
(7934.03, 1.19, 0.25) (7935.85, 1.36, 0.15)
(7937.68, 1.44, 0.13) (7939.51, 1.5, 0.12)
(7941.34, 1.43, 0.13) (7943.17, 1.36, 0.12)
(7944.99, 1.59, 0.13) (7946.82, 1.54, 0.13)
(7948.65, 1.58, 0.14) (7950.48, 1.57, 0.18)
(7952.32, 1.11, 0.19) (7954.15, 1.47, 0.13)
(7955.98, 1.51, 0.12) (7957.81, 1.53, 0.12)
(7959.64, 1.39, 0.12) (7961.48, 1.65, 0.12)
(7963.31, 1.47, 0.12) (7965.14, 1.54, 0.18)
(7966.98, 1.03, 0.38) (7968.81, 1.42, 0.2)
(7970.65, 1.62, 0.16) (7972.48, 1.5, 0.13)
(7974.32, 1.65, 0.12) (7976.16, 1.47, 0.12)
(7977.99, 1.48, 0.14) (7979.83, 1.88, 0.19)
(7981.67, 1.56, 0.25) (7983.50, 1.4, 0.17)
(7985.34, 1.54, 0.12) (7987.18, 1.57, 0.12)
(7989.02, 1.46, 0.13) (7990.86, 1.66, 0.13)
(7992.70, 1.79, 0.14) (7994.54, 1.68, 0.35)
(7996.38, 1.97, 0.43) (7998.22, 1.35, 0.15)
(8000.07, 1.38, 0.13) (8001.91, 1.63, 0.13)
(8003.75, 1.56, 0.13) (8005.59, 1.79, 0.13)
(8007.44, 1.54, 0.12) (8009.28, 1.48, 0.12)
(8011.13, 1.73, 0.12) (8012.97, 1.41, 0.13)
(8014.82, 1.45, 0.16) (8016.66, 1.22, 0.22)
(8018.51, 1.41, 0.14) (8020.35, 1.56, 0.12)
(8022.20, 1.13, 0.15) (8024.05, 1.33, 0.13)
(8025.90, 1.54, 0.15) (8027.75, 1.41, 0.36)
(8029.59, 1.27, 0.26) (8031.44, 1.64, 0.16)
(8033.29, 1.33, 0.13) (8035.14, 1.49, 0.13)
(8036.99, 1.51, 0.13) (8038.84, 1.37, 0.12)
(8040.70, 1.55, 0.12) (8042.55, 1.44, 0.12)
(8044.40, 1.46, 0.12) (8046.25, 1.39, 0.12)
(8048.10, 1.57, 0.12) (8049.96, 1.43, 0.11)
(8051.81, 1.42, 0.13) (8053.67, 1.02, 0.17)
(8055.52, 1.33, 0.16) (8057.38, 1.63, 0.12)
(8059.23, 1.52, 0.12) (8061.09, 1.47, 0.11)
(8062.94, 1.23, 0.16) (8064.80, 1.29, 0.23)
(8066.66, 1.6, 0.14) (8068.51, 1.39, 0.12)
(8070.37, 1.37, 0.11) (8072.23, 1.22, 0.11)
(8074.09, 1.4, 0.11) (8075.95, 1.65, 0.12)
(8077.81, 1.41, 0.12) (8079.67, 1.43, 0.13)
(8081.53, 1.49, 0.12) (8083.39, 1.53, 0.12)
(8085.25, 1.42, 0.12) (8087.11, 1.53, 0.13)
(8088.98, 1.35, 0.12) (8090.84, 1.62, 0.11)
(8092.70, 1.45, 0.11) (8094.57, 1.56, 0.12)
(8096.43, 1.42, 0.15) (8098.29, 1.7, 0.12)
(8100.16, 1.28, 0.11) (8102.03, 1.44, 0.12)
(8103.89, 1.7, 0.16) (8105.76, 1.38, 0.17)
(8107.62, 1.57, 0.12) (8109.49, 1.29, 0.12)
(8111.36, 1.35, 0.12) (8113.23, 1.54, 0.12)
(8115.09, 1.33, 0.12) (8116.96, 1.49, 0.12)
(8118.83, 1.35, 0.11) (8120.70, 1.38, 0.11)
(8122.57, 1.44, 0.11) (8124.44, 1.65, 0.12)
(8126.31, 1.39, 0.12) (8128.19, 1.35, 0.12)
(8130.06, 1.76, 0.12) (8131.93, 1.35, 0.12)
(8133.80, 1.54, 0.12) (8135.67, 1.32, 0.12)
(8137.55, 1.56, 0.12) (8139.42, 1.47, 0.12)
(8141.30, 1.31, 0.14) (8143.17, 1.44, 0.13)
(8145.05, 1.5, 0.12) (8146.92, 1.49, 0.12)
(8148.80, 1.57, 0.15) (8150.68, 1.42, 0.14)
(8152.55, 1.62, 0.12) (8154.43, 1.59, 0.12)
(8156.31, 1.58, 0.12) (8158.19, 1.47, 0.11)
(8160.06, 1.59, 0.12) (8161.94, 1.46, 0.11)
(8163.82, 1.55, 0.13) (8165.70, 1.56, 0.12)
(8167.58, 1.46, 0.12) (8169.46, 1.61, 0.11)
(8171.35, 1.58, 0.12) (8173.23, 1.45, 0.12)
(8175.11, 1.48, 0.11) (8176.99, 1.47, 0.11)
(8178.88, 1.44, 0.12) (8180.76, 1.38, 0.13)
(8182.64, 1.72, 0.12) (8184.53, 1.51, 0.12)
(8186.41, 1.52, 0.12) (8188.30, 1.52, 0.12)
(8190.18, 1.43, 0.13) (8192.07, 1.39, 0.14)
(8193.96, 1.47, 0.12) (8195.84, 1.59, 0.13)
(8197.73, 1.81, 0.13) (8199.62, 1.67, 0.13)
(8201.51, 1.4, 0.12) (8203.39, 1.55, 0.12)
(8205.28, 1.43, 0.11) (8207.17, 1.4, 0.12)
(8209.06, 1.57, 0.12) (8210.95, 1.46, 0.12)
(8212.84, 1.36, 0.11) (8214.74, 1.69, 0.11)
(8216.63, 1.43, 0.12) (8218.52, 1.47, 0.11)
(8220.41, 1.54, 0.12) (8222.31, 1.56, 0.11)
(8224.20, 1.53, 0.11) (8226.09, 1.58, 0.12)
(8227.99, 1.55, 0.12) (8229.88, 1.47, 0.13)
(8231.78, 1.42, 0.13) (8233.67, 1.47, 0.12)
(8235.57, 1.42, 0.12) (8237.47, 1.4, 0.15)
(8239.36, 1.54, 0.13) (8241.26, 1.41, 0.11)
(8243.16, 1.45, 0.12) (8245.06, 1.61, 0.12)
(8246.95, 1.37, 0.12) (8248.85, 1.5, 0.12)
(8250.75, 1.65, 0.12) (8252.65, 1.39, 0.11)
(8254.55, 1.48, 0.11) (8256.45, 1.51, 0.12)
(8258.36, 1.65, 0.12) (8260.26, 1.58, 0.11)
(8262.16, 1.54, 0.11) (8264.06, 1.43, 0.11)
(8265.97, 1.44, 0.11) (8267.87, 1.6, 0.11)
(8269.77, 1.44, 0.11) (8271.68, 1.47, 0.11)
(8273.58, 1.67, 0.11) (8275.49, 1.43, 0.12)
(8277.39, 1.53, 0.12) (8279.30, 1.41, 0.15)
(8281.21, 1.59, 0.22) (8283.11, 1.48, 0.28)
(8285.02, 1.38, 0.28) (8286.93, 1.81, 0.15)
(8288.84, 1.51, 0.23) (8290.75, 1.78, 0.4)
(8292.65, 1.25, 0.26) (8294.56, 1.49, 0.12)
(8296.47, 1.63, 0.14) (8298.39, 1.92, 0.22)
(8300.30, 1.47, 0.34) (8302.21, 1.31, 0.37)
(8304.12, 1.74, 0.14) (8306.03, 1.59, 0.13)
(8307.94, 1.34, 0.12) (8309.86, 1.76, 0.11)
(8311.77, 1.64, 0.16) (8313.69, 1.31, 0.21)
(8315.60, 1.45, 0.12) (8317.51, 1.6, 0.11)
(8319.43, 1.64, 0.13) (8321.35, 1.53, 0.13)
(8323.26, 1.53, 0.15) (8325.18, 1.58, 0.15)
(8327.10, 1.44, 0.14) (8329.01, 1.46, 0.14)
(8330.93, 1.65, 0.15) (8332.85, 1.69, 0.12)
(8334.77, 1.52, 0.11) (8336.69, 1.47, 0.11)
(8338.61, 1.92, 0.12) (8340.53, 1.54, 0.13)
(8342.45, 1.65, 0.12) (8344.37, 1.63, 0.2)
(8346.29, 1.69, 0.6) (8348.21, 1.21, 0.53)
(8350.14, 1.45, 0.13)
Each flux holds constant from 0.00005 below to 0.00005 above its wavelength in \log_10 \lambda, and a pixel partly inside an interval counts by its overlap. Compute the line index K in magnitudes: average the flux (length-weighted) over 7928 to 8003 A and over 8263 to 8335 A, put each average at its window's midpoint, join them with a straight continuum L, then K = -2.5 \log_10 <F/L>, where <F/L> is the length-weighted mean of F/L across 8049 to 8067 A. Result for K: 0.10 mag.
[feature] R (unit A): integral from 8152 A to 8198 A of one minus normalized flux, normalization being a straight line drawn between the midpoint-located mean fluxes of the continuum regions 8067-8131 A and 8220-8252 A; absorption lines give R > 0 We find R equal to -1.38 A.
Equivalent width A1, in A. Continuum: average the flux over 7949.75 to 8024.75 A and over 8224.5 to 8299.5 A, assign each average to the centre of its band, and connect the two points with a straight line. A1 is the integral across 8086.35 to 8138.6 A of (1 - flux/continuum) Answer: 1.6 A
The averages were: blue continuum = 1.51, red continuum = 1.52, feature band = 1.47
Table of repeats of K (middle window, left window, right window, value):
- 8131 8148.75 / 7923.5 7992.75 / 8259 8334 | 0.05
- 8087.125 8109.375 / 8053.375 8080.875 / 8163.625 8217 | -0.04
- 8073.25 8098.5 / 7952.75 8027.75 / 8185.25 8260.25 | 0.01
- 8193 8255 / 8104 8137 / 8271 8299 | 0.01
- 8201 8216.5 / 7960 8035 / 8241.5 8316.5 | 0.03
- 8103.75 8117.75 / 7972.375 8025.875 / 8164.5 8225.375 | 0.06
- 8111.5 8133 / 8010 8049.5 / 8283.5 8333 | 0.02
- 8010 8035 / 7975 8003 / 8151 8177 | 0.11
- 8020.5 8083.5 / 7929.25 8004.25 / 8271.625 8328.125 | 0.07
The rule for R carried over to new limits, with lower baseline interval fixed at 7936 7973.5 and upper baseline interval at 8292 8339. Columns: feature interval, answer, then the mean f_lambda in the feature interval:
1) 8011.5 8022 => 0.49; 1.41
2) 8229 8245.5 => 0.79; 1.46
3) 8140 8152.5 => 0.36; 1.47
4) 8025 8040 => 0.35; 1.45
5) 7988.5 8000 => -1.31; 1.64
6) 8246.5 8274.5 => 0.42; 1.52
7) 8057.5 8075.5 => 1.02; 1.41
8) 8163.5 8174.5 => -0.12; 1.53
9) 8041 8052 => 0.19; 1.46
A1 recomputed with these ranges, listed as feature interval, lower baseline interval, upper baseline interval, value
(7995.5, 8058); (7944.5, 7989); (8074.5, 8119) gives 1.1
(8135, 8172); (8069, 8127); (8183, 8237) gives -0.7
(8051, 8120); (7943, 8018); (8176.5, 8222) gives 3.7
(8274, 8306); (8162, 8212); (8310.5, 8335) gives -0.2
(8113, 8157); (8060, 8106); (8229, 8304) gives -0.1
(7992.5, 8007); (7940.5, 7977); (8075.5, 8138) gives -1.6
